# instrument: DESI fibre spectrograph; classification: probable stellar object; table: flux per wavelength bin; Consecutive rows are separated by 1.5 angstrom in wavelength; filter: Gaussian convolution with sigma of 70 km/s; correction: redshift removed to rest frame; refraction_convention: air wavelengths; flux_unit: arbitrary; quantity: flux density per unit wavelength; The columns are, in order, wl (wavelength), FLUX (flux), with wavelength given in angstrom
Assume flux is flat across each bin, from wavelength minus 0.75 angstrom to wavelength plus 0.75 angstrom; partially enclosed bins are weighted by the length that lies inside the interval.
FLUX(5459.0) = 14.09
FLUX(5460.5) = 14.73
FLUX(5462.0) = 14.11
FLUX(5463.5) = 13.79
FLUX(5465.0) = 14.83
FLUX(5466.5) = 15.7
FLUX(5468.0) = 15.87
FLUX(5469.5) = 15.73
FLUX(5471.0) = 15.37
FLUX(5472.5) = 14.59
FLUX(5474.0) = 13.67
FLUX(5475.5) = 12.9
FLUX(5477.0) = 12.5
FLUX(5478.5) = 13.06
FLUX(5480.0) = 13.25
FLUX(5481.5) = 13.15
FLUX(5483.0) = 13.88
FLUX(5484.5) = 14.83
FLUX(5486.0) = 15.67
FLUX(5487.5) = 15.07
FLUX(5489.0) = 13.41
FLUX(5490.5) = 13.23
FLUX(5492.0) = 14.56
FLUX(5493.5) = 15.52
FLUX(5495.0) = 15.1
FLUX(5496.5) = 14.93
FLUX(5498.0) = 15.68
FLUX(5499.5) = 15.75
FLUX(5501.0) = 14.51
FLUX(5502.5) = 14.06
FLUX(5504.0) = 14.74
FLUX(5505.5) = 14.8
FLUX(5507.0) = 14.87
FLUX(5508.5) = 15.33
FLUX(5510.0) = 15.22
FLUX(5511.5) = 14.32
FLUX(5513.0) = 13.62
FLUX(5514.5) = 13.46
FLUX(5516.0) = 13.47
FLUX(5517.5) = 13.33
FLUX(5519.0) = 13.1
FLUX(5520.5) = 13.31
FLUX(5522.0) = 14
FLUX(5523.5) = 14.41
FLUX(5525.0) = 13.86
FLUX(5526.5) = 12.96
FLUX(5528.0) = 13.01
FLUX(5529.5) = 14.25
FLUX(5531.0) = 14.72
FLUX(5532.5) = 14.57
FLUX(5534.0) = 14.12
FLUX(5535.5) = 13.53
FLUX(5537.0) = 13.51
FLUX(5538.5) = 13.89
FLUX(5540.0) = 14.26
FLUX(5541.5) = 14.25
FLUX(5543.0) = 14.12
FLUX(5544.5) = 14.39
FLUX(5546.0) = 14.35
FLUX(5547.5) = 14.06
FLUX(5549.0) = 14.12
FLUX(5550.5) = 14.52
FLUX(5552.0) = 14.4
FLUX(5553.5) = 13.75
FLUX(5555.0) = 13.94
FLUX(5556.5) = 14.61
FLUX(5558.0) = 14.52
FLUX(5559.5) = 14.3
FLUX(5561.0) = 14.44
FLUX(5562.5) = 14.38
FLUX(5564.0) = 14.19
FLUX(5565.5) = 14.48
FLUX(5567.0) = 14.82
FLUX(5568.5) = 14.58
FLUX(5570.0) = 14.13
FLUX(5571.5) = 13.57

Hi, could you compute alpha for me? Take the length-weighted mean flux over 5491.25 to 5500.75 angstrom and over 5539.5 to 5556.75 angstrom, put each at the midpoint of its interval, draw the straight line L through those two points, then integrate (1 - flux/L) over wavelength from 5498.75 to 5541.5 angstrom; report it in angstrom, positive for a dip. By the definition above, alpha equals 1.9 angstrom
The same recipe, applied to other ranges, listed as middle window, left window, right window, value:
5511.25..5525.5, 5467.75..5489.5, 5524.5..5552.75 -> 0.4 angstrom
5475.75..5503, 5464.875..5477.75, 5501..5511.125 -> 0.7 angstrom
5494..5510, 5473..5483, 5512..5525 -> -1.9 angstrom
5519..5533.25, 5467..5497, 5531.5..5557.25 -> 0.3 angstrom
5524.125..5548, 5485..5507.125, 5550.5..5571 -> 0.9 angstrom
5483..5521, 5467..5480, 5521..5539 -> -1.2 angstrom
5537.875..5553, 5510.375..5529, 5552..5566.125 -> -0.2 angstrom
